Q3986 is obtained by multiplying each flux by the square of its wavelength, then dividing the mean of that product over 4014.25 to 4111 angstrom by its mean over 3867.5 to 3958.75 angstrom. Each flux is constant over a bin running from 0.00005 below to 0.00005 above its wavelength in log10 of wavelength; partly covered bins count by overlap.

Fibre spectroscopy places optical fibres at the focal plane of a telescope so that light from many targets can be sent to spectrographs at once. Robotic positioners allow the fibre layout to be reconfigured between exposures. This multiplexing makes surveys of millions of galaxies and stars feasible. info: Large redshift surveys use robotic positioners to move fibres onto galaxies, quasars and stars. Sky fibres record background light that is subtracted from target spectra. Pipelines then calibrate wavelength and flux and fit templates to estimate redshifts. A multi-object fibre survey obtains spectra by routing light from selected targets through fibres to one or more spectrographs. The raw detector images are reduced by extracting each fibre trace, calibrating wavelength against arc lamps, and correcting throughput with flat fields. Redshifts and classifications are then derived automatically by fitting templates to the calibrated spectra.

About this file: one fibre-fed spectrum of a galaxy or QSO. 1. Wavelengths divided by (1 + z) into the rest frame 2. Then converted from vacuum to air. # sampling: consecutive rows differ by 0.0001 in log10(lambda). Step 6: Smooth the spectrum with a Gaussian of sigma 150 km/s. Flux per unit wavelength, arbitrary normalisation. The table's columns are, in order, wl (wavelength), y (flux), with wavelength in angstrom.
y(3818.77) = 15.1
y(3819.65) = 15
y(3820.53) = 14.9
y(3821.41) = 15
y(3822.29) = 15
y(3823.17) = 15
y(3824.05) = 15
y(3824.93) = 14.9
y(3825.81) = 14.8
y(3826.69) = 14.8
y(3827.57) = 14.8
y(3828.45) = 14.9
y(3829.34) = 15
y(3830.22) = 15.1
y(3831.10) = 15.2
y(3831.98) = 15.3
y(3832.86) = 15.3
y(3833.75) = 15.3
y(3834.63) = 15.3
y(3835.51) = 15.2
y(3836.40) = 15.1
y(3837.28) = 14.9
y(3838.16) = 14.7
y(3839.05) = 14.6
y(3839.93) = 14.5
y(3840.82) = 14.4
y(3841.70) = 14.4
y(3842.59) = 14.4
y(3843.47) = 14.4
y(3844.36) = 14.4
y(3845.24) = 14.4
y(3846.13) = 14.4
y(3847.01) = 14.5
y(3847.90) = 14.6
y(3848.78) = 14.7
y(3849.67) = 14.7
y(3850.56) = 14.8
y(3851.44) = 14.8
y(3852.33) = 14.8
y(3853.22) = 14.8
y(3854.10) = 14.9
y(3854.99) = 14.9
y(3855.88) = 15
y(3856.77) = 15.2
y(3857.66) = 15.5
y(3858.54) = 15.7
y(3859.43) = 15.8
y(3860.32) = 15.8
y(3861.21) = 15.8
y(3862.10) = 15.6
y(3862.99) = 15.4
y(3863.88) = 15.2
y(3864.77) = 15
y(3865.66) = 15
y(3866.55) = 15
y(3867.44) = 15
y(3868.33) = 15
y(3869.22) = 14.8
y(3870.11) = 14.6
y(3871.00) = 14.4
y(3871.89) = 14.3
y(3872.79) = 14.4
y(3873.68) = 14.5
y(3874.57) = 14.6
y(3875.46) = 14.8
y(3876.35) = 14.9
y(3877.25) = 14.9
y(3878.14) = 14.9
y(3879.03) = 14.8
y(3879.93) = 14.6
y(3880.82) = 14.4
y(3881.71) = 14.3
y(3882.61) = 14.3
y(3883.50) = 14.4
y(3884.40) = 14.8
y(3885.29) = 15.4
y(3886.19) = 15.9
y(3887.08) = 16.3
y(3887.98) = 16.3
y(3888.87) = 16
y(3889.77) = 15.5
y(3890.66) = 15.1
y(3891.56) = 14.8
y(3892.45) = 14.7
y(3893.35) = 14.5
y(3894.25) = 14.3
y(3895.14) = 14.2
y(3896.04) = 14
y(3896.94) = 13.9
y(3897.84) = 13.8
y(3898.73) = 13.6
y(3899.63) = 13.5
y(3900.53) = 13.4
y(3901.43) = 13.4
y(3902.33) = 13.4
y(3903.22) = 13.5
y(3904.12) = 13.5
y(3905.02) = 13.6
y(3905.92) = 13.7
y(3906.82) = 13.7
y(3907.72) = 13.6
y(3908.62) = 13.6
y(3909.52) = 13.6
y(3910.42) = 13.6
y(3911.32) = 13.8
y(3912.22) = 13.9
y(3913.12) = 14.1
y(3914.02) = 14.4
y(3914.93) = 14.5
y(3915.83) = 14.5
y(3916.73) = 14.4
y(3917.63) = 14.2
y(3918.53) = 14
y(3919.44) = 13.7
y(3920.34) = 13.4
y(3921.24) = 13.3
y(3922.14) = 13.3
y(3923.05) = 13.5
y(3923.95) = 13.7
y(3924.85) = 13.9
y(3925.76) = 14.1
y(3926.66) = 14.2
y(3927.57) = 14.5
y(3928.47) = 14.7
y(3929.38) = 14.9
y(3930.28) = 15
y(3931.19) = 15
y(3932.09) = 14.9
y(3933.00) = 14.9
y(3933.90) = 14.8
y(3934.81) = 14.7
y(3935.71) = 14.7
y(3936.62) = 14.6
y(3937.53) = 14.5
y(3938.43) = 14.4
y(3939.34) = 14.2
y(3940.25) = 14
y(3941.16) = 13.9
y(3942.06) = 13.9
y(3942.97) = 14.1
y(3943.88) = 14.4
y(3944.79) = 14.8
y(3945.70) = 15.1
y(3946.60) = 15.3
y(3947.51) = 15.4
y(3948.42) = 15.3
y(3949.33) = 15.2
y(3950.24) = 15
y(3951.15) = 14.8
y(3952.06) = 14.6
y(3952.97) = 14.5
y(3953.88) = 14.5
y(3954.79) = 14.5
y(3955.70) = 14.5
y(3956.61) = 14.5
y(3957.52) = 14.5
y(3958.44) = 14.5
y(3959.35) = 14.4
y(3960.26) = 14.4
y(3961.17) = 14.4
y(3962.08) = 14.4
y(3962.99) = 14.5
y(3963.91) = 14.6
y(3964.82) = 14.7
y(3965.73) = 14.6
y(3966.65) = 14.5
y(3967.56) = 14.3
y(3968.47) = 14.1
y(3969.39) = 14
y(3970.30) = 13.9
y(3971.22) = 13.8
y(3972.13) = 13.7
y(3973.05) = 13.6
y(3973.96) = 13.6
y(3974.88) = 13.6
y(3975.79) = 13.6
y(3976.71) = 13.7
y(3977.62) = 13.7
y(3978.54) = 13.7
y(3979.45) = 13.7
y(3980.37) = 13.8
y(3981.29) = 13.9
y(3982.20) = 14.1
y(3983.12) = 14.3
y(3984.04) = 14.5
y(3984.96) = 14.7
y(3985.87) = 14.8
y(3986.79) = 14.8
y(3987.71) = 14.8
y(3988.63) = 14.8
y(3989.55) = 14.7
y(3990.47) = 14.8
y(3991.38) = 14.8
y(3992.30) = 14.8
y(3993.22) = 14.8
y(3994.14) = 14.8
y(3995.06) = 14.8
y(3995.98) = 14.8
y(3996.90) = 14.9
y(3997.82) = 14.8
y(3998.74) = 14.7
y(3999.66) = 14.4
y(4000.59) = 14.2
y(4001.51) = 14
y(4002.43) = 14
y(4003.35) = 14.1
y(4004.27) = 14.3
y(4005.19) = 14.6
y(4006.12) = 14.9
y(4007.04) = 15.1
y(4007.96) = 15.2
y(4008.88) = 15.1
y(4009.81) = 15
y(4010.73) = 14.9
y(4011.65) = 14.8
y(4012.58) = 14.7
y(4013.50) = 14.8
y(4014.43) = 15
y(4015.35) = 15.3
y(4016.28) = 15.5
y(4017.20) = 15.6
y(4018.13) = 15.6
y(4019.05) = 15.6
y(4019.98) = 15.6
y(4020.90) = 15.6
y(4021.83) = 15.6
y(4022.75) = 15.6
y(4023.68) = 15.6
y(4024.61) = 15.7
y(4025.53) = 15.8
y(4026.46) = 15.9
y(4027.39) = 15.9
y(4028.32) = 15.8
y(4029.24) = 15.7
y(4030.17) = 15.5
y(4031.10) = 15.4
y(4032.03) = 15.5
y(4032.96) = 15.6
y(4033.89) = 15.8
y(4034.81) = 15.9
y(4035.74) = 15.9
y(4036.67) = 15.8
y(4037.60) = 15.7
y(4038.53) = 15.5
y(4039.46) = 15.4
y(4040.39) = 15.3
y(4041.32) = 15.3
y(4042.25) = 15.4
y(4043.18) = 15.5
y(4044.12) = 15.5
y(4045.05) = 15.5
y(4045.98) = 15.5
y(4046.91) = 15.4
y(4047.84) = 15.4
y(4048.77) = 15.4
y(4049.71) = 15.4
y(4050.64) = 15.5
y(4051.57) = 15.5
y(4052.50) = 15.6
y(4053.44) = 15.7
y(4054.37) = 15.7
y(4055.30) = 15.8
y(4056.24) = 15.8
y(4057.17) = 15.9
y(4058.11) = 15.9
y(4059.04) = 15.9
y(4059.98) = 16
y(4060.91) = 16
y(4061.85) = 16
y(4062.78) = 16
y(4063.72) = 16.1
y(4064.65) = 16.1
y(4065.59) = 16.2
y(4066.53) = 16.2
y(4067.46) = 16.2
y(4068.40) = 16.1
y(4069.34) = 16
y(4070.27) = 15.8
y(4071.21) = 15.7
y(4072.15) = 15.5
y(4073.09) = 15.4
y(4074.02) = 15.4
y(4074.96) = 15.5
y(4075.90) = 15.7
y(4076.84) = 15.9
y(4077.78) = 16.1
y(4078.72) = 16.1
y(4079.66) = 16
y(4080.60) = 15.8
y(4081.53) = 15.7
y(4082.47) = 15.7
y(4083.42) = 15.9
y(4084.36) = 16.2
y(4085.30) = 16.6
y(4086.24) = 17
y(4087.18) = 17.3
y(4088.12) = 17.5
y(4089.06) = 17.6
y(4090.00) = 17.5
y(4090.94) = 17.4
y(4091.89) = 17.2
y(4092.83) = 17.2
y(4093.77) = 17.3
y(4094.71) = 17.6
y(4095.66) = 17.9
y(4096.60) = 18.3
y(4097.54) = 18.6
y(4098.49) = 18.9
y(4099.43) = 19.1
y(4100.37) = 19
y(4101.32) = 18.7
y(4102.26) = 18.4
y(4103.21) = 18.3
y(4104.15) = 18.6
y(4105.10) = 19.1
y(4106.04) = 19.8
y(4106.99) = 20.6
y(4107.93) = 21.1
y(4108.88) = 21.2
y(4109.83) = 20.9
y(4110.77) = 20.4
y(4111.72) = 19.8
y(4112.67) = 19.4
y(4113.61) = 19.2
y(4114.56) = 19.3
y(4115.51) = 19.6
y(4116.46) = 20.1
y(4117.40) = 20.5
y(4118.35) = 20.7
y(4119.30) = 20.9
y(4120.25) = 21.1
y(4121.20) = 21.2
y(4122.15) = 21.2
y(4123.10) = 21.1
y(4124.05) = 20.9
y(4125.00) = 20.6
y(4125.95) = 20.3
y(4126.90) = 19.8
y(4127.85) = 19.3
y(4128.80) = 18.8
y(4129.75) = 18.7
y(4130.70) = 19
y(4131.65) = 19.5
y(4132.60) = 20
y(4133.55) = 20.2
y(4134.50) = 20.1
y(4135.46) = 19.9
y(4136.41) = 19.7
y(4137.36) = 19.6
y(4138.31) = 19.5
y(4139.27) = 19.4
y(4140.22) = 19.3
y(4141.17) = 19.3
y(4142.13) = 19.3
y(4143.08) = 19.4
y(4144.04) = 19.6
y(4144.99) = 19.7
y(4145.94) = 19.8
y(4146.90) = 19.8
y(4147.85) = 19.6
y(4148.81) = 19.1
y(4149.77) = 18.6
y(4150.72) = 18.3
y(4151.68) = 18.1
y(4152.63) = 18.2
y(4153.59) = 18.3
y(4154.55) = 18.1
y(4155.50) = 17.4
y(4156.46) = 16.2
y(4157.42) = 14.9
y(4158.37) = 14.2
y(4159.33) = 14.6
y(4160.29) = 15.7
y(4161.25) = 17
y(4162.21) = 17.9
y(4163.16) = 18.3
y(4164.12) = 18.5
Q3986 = 1.23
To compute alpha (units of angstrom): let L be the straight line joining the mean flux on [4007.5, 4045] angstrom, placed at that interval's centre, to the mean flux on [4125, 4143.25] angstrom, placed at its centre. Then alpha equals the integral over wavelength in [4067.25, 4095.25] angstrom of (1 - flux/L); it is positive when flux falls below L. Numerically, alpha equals 1.91 angstrom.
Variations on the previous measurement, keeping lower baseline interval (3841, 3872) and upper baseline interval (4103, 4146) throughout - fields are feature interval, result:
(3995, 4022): 4.3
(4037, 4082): 7.2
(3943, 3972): 3.9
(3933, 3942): 1.1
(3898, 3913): 2.1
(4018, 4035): 2.3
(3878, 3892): 0.3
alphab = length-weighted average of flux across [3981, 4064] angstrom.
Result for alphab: 15.2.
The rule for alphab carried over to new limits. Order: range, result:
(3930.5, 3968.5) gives 14.6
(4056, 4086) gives 15.9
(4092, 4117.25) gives 19.2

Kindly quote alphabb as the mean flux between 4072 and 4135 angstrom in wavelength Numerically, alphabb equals 18.5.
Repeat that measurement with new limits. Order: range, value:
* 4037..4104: 16.4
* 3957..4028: 14.6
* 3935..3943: 14.3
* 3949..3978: 14.3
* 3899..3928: 13.8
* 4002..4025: 15.1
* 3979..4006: 14.5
